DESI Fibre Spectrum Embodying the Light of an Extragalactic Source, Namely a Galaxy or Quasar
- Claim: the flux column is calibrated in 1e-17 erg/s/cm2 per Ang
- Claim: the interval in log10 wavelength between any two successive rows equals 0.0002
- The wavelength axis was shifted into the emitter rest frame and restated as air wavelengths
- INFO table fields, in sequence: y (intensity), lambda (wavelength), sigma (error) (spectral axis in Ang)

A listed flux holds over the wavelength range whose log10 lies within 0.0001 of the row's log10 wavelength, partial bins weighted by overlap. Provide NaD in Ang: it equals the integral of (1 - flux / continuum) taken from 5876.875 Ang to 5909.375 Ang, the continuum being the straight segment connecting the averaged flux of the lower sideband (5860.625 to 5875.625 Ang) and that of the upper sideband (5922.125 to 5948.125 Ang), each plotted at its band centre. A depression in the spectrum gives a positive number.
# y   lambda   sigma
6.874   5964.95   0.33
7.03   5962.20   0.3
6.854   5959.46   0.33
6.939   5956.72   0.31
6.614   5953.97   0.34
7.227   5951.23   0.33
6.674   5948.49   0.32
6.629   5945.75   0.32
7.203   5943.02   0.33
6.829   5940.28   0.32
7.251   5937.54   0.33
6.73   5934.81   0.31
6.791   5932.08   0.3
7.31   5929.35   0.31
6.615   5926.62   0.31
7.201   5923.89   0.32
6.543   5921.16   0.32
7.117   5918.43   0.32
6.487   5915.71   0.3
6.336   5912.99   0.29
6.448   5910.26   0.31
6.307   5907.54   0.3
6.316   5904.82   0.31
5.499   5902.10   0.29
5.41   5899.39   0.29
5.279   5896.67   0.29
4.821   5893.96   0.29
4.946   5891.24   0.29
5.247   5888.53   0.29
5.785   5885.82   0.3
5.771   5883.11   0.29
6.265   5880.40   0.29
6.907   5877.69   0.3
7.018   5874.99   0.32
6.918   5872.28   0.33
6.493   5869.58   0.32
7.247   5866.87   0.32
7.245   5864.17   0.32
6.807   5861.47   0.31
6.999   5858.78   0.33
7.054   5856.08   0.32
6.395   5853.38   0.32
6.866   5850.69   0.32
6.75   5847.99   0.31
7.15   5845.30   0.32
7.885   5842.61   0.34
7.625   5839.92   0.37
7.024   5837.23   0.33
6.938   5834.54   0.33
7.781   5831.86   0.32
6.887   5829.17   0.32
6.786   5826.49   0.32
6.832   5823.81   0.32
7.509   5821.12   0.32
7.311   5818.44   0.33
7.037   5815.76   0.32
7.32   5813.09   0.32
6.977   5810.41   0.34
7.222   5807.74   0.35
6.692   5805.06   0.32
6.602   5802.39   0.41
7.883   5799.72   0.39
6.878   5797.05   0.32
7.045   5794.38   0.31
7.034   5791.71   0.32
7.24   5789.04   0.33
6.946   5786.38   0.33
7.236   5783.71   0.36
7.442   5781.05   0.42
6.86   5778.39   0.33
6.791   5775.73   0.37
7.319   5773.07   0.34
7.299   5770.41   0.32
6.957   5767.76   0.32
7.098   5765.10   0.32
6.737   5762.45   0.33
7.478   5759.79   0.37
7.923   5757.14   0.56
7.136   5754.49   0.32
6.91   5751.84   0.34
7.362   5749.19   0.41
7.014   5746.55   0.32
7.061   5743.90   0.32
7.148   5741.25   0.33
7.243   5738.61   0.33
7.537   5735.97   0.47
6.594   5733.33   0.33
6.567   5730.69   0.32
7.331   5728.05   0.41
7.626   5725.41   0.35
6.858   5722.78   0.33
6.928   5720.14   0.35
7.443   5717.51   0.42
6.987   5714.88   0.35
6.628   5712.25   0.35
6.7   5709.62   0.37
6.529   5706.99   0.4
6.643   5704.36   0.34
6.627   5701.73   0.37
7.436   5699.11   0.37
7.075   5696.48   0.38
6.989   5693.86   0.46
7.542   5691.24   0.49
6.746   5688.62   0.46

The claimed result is 5.8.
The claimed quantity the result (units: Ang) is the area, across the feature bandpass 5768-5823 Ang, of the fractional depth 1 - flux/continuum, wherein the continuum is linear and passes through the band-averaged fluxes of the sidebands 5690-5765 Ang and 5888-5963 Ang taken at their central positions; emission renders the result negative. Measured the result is -2.1 Ang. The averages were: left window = 7.07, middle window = 7.13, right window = 6.46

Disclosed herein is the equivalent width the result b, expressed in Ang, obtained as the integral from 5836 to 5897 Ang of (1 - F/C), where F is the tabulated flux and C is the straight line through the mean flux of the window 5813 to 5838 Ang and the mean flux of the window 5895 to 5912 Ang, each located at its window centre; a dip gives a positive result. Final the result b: -0.7 Ang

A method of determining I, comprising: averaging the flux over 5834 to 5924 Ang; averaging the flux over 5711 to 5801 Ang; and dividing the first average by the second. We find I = 0.91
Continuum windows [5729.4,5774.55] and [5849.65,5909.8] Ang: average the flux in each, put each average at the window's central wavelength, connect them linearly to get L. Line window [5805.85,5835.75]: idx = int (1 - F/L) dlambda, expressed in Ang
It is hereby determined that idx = -2.14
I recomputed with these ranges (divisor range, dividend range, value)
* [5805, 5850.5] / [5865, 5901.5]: 0.84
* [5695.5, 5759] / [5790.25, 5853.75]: 1.01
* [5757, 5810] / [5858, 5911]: 0.87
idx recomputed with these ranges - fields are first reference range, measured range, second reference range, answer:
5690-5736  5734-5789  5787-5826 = -0.96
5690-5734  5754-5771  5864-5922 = -1.21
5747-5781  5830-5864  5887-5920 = -3.83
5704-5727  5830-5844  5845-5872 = -1.07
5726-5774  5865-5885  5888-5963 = 0.04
